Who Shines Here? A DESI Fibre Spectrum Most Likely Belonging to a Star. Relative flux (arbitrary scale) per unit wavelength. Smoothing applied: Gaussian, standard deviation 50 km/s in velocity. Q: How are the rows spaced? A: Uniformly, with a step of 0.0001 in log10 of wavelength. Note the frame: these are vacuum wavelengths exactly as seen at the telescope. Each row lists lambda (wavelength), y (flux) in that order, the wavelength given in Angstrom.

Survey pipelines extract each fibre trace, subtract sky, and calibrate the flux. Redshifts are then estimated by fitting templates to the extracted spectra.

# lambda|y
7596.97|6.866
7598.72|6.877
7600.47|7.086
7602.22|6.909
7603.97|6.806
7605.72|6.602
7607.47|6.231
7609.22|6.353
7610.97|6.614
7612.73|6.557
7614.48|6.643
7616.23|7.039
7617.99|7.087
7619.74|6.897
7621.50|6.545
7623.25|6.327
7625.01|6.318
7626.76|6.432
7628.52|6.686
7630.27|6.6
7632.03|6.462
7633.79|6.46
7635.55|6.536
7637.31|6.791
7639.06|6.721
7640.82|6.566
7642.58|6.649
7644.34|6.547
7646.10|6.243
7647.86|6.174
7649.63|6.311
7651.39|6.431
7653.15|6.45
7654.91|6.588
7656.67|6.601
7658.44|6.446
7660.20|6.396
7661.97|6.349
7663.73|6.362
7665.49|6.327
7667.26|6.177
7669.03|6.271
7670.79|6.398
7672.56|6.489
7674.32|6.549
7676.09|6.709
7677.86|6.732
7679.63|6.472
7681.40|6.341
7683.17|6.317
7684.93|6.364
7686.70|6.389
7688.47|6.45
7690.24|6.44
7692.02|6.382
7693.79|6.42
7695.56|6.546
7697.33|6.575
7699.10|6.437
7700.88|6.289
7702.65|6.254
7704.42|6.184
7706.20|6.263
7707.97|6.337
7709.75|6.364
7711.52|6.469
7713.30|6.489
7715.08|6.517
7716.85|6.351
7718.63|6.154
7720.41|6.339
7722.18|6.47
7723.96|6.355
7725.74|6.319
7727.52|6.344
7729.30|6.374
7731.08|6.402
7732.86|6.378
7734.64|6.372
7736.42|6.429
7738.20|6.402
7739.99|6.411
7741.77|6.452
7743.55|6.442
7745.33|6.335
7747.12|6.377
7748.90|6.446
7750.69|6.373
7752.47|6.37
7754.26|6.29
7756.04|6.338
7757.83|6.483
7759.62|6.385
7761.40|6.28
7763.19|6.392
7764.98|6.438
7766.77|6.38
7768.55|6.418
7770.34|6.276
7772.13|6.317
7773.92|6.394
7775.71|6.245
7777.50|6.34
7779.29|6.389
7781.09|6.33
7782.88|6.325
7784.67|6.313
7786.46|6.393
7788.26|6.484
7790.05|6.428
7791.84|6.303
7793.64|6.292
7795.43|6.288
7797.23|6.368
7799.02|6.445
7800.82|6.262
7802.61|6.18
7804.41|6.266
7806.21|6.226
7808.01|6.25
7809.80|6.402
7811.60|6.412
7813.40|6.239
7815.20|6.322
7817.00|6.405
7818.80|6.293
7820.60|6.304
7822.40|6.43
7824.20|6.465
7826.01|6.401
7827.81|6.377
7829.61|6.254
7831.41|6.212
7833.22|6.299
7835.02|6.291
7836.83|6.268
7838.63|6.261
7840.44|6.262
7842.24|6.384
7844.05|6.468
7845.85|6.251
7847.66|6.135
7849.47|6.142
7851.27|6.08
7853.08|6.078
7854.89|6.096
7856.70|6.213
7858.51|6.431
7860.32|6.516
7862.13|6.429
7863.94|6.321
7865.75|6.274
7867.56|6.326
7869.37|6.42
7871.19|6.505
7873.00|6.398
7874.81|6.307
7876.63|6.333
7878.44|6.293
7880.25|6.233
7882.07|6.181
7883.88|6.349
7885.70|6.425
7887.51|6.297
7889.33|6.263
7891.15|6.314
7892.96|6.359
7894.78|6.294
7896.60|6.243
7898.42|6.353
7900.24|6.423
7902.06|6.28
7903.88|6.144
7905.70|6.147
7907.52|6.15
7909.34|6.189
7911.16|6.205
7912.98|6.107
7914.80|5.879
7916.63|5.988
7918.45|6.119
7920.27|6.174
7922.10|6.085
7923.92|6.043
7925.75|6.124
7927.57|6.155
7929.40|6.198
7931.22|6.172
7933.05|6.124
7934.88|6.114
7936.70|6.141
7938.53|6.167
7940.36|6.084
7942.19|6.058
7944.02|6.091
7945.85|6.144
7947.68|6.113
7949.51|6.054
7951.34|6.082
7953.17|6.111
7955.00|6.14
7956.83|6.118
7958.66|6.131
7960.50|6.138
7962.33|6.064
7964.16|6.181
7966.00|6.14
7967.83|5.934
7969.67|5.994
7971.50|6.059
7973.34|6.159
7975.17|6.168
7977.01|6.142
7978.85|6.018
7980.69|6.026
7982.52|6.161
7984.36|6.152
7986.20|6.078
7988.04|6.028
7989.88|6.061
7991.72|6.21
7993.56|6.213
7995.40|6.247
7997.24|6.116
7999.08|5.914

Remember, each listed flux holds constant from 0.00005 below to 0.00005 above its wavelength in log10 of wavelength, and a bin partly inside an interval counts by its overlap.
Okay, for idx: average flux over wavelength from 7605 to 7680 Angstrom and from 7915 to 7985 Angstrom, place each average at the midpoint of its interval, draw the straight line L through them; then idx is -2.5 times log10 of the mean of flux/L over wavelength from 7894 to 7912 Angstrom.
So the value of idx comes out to -0.01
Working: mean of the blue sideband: 6.51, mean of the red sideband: 6.1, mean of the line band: 6.24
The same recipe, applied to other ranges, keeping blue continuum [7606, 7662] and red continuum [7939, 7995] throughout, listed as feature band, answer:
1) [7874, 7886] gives -0.01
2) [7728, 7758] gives 0.00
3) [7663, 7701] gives 0.01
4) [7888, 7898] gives -0.02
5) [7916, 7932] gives 0.01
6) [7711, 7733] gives 0.01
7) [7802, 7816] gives 0.00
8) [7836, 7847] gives -0.01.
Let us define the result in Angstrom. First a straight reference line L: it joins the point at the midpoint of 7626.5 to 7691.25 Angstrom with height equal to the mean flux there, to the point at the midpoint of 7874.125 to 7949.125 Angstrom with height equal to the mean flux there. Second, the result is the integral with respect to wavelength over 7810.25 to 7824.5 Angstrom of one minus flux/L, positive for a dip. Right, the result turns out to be -0.1 Angstrom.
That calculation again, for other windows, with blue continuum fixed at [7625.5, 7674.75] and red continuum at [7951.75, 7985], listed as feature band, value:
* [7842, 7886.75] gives -0.6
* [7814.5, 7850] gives -0.3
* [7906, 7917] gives 0.1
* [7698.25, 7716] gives 0.1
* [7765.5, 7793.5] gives -0.2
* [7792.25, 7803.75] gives 0.0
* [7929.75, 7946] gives 0.0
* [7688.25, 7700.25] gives -0.1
